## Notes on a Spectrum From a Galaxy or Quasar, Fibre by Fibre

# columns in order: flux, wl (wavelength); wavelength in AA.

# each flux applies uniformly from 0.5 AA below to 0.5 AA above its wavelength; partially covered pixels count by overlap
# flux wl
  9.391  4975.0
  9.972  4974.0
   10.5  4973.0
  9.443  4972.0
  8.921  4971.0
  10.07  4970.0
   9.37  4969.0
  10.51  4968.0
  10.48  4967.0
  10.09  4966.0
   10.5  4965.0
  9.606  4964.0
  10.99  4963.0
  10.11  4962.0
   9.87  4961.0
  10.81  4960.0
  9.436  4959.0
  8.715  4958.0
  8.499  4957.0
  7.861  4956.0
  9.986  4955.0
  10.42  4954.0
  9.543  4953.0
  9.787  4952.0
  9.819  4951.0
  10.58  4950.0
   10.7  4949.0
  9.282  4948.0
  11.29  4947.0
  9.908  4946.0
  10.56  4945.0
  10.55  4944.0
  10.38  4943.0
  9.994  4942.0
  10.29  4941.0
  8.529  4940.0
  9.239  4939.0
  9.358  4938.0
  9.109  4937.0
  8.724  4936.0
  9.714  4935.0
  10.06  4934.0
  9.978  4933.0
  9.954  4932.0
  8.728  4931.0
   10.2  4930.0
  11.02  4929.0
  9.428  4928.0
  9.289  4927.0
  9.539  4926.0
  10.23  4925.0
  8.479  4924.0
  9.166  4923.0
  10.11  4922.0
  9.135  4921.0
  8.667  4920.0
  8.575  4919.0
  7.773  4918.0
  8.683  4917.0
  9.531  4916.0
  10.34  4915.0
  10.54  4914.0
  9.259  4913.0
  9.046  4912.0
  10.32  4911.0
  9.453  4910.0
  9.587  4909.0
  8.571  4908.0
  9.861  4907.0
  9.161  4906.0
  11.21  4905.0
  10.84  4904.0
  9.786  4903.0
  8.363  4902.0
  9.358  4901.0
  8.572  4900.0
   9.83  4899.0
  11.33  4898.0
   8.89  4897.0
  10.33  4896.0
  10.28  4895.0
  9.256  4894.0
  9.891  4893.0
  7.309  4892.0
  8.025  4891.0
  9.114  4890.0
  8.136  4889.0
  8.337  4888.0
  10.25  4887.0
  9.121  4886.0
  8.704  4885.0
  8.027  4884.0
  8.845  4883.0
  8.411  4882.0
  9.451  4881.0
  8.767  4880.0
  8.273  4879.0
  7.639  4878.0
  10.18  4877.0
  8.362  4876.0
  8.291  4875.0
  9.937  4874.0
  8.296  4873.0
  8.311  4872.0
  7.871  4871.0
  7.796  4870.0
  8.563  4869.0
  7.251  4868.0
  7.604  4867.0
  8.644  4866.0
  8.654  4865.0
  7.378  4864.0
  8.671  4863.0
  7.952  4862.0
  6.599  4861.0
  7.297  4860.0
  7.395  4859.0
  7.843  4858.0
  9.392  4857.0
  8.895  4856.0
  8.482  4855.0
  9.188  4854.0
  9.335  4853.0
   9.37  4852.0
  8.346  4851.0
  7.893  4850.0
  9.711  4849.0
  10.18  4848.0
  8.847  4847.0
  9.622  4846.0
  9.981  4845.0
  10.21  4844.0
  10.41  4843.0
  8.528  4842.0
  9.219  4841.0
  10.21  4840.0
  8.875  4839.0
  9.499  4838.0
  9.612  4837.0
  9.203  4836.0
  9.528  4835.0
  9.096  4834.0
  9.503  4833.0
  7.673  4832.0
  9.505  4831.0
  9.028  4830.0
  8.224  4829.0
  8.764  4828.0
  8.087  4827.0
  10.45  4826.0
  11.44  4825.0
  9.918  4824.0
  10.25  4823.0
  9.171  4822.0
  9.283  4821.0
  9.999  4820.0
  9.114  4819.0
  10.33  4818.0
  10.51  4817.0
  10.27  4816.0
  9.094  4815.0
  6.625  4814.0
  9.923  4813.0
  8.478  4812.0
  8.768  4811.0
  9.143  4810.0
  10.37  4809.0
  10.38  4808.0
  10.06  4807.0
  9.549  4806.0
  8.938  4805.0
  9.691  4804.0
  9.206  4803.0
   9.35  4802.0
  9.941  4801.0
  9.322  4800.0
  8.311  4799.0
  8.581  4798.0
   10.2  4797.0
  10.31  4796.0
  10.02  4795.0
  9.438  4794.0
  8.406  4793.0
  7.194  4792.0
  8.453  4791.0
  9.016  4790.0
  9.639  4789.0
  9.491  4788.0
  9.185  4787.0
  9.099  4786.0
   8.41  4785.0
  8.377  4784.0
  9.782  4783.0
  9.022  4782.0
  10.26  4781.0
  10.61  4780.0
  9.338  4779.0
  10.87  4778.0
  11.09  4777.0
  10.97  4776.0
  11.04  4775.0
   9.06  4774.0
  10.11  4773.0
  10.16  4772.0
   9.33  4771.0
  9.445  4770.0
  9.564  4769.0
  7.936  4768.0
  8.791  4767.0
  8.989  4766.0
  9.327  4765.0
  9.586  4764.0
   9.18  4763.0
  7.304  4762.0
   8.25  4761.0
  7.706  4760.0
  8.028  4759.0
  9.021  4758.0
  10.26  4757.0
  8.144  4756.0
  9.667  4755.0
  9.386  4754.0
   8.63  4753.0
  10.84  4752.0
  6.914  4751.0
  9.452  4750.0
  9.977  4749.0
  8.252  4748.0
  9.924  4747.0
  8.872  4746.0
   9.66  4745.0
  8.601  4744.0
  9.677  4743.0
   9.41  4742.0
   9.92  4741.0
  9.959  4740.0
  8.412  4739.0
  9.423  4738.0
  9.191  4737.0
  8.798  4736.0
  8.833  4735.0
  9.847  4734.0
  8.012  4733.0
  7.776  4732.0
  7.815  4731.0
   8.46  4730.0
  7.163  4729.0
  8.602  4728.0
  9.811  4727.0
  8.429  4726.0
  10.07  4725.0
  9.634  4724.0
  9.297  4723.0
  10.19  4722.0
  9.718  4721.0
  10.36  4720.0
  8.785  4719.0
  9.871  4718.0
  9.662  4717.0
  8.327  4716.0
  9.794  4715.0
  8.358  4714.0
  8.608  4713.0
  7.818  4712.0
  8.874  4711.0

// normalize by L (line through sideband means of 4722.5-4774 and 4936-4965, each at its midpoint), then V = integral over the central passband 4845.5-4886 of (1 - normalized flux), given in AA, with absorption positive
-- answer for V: 4.1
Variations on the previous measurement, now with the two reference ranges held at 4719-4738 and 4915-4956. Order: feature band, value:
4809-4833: -0.1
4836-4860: 0.6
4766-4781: -1.2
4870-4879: 0.9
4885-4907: 0.3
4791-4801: 0.1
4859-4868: 1.6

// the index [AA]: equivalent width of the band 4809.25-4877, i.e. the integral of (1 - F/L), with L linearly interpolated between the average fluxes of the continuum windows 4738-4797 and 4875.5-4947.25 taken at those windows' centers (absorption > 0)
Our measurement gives 2.71 AA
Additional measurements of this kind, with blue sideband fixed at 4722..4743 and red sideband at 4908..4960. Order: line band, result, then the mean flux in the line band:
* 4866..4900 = 2.3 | 8.8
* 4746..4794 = -0.6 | 9.22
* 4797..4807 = -0.1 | 9.3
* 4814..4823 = -0.3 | 9.58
